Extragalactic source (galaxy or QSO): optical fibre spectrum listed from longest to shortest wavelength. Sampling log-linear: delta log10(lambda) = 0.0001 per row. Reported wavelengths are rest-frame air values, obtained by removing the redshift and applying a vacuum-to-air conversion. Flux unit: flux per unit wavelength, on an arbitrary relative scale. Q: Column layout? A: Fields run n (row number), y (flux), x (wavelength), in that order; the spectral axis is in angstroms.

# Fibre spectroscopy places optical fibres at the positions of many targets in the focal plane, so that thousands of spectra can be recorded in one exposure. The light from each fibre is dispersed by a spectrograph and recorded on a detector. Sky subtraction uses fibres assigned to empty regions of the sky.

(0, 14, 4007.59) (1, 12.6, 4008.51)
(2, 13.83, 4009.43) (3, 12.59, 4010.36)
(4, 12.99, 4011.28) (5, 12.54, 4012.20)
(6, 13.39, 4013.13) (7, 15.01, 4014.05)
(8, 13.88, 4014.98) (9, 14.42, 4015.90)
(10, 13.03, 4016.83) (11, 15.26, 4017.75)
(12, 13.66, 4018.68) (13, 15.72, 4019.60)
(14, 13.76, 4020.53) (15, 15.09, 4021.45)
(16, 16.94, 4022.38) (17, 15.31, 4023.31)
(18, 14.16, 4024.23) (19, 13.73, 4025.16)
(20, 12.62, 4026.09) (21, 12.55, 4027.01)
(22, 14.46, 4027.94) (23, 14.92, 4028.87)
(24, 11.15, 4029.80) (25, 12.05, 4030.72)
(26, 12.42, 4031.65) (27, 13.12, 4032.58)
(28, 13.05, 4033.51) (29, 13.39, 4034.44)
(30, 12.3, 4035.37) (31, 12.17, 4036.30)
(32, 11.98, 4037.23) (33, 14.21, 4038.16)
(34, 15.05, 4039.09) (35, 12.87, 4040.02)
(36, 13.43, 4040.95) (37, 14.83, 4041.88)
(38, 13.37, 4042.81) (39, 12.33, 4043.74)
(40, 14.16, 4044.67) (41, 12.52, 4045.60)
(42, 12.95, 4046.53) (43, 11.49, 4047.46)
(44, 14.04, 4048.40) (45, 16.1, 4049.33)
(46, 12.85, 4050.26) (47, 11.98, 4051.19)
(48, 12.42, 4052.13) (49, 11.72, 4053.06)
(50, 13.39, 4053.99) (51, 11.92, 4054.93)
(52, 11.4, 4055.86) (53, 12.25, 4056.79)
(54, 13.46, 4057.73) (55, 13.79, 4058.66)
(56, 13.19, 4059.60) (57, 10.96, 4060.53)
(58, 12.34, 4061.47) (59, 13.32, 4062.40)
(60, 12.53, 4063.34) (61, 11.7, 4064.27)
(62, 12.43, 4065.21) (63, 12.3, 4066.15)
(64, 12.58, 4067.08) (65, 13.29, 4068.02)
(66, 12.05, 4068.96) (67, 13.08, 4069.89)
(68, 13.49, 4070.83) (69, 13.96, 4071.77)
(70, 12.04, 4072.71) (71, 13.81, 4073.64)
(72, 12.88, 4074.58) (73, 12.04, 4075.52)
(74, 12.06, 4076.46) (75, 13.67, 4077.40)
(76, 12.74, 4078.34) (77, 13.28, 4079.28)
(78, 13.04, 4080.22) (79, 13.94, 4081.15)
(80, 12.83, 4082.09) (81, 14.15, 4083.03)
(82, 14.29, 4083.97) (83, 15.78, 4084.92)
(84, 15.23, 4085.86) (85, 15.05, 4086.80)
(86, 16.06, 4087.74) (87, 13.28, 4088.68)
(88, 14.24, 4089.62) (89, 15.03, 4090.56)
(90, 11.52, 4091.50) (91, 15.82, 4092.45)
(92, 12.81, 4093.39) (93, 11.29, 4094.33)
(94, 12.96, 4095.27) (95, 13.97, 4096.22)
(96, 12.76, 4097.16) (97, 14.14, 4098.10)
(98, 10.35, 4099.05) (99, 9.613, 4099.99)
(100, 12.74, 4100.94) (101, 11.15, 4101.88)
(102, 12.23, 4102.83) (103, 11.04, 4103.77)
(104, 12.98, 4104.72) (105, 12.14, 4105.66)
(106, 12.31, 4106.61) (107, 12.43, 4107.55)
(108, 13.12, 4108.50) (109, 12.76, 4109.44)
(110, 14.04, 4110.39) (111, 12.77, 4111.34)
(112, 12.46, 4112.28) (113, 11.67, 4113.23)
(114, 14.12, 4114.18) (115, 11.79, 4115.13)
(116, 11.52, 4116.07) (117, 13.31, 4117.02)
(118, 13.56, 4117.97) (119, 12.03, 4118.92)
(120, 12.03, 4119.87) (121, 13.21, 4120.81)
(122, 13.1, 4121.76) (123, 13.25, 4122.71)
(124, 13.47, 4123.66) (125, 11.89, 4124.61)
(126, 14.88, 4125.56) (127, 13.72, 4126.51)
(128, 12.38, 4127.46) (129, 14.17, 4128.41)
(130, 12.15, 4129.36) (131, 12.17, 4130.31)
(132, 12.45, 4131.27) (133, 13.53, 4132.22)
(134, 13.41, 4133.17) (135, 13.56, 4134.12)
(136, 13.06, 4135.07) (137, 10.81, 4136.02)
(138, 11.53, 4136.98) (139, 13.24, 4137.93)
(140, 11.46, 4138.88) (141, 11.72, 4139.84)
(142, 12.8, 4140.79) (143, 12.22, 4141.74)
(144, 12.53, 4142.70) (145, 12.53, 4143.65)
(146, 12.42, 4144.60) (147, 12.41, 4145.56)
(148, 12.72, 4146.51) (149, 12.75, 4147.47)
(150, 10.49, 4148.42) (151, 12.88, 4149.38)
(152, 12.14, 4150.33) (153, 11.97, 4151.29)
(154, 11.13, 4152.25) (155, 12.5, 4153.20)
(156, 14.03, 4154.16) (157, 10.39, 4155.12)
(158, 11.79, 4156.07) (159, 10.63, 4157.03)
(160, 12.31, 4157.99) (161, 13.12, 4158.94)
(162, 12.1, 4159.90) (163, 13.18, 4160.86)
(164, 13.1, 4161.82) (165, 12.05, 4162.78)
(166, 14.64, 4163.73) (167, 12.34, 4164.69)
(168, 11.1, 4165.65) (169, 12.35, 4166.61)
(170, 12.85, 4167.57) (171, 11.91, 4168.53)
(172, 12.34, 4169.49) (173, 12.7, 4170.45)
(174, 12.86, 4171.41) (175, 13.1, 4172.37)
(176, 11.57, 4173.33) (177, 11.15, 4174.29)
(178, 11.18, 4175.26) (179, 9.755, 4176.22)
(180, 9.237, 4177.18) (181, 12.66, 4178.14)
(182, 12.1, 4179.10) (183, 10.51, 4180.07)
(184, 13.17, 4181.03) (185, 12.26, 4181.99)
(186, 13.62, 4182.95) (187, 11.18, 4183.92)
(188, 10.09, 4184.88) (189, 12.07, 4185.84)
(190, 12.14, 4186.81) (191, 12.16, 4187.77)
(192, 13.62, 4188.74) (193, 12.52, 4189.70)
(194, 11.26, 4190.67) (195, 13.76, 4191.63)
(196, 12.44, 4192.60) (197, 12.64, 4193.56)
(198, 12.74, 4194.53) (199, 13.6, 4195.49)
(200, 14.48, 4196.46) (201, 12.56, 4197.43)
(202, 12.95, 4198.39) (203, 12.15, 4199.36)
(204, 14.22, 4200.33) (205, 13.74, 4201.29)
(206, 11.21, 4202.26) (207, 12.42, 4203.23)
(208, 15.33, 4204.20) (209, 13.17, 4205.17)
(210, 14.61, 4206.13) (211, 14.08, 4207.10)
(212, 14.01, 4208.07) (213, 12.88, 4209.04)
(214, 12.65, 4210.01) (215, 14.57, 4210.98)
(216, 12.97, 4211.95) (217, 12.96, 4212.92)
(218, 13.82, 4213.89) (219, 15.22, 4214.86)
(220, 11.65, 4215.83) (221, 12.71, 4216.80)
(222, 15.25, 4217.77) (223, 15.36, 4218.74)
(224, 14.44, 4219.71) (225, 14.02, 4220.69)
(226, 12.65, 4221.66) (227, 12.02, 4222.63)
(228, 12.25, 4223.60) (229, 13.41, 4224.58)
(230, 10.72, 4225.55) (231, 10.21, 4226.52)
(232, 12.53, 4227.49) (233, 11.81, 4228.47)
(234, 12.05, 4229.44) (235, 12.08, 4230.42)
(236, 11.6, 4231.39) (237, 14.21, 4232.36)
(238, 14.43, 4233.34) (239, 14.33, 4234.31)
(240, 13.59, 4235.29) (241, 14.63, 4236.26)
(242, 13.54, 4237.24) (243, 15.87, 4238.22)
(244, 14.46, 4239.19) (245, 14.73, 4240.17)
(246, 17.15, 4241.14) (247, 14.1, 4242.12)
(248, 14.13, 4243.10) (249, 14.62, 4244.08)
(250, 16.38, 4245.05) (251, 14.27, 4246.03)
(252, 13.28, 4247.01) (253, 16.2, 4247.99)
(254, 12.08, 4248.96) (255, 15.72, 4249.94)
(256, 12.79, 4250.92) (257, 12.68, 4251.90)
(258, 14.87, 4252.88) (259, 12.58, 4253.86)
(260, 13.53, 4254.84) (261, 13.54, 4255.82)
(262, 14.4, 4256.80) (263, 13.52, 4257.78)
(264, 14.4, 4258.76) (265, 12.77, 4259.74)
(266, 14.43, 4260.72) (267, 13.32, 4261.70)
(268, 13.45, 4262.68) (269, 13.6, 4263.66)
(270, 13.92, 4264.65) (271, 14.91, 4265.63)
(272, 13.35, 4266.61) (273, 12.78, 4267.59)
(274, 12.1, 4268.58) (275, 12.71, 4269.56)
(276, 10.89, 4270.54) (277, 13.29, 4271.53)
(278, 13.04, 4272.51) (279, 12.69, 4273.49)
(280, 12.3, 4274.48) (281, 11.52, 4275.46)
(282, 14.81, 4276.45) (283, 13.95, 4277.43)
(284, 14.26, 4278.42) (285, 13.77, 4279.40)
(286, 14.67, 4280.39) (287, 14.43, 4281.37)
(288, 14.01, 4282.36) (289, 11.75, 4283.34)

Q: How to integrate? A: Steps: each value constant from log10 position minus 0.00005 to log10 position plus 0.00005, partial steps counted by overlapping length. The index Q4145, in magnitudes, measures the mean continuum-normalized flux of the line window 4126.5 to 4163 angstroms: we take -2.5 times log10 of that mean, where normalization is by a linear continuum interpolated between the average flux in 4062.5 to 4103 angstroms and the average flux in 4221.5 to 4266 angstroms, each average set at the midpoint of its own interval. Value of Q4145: 0.080 mag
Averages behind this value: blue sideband 13.1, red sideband 13.7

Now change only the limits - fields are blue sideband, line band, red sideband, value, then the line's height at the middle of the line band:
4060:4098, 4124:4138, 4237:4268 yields 0.06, 13.5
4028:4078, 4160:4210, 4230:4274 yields 0.08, 13.5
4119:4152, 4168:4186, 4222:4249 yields 0.11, 13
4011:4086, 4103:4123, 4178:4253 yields 0.05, 13.3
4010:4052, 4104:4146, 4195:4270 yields 0.07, 13.6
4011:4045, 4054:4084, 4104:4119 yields 0.03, 13.2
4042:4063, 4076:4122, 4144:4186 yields -0.04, 12.5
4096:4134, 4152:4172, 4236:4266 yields 0.07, 13.2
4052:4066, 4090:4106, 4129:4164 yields -0.01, 12.4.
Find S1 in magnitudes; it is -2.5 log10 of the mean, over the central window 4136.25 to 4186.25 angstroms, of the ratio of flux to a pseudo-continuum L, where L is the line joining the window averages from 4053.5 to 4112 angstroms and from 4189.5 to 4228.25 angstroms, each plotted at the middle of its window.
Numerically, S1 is 0.086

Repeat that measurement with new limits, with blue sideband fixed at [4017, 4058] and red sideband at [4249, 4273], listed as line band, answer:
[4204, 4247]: -0.02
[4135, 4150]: 0.10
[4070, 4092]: -0.02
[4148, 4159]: 0.13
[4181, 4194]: 0.09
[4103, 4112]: 0.06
